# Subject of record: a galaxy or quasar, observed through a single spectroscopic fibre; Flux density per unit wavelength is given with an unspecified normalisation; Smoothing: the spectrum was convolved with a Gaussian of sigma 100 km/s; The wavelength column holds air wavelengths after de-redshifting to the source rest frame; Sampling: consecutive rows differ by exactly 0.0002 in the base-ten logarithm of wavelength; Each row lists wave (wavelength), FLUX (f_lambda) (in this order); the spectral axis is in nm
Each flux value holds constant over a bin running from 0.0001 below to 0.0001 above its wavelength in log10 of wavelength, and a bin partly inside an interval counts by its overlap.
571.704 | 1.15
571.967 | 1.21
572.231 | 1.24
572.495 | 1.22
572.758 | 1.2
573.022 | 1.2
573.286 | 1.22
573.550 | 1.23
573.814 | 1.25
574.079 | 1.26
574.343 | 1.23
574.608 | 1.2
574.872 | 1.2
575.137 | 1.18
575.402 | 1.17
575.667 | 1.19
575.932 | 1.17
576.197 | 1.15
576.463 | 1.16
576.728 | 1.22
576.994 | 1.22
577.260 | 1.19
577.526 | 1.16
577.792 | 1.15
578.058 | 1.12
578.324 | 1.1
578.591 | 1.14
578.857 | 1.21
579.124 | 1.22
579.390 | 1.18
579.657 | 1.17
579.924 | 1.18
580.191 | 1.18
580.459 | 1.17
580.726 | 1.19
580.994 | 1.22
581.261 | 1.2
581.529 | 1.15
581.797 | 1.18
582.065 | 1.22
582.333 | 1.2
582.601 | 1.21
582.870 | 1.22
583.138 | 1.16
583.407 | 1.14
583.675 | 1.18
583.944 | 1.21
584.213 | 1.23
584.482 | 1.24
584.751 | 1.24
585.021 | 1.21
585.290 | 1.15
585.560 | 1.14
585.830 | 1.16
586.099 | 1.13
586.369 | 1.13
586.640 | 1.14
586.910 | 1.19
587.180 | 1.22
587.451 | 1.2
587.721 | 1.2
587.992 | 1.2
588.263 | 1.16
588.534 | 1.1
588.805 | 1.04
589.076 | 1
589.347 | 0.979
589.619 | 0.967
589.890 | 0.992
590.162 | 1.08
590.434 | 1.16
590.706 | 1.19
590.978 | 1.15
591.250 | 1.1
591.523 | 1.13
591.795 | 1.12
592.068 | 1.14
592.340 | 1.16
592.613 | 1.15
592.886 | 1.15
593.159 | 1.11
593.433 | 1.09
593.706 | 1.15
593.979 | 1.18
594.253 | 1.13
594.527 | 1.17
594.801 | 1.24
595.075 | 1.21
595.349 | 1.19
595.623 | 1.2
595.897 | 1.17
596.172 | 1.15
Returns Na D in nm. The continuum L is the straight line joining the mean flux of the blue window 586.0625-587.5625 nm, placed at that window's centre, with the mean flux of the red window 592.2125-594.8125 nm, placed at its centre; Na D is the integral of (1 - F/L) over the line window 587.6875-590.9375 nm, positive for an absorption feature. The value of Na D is 0.21 nm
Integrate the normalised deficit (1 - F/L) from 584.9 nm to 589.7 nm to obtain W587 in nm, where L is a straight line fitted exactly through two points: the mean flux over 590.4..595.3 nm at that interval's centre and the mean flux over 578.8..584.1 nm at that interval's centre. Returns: 0.17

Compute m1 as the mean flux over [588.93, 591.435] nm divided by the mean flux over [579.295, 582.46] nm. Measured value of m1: 0.90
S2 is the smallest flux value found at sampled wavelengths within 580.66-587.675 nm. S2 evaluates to 1.13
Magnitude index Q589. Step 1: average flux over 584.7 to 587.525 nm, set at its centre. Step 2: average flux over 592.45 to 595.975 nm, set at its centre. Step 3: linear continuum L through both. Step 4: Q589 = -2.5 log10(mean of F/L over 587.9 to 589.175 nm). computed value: 0.066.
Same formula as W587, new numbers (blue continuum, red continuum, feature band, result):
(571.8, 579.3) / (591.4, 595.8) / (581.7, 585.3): -0.07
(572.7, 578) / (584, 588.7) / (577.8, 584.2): 0.03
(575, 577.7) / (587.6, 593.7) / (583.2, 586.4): -0.12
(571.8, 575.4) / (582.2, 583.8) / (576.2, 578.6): 0.08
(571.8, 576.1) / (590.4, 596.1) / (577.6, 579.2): 0.06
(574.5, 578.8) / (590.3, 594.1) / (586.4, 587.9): -0.05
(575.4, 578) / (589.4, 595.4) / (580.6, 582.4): -0.05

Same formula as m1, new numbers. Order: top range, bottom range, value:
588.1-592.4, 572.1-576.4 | 0.90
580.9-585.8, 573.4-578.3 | 1.00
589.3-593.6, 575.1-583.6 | 0.94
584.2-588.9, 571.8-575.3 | 0.96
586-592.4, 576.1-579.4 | 0.96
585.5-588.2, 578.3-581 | 0.99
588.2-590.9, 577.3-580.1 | 0.92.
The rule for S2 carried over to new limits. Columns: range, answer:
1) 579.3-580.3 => 1.17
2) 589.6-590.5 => 0.967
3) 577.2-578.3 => 1.12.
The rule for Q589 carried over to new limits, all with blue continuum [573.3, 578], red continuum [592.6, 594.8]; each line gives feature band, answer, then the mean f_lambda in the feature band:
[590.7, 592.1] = 0.02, 1.13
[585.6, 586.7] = 0.03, 1.14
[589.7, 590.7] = 0.07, 1.09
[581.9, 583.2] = -0.02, 1.2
